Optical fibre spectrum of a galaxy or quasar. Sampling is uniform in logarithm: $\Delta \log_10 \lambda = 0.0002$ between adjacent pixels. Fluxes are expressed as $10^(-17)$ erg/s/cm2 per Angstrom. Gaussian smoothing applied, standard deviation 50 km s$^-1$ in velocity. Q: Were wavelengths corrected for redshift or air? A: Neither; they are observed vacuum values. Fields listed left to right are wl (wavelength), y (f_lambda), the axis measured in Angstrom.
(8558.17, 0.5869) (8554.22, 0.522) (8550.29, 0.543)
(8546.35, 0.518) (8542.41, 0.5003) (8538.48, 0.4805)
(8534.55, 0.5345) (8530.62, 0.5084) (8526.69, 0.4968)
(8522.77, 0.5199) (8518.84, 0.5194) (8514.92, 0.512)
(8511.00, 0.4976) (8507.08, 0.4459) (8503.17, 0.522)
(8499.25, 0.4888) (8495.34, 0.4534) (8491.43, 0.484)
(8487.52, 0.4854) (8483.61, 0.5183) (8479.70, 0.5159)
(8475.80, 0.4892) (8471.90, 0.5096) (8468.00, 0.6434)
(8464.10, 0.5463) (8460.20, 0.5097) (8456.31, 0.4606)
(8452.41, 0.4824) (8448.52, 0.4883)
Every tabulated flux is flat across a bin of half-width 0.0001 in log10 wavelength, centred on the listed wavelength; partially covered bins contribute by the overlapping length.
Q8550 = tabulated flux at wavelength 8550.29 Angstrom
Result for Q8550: 0.543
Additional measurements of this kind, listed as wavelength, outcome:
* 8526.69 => 0.4968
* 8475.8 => 0.4892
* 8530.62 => 0.5084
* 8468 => 0.6434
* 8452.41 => 0.4824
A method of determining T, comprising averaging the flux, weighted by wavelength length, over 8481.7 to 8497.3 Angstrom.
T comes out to 0.485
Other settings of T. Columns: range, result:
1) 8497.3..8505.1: 0.505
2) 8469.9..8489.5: 0.504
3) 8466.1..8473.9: 0.576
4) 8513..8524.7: 0.517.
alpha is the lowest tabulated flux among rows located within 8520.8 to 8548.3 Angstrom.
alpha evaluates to 0.4805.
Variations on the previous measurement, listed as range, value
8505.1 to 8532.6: 0.4459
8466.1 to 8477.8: 0.4892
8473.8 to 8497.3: 0.4534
